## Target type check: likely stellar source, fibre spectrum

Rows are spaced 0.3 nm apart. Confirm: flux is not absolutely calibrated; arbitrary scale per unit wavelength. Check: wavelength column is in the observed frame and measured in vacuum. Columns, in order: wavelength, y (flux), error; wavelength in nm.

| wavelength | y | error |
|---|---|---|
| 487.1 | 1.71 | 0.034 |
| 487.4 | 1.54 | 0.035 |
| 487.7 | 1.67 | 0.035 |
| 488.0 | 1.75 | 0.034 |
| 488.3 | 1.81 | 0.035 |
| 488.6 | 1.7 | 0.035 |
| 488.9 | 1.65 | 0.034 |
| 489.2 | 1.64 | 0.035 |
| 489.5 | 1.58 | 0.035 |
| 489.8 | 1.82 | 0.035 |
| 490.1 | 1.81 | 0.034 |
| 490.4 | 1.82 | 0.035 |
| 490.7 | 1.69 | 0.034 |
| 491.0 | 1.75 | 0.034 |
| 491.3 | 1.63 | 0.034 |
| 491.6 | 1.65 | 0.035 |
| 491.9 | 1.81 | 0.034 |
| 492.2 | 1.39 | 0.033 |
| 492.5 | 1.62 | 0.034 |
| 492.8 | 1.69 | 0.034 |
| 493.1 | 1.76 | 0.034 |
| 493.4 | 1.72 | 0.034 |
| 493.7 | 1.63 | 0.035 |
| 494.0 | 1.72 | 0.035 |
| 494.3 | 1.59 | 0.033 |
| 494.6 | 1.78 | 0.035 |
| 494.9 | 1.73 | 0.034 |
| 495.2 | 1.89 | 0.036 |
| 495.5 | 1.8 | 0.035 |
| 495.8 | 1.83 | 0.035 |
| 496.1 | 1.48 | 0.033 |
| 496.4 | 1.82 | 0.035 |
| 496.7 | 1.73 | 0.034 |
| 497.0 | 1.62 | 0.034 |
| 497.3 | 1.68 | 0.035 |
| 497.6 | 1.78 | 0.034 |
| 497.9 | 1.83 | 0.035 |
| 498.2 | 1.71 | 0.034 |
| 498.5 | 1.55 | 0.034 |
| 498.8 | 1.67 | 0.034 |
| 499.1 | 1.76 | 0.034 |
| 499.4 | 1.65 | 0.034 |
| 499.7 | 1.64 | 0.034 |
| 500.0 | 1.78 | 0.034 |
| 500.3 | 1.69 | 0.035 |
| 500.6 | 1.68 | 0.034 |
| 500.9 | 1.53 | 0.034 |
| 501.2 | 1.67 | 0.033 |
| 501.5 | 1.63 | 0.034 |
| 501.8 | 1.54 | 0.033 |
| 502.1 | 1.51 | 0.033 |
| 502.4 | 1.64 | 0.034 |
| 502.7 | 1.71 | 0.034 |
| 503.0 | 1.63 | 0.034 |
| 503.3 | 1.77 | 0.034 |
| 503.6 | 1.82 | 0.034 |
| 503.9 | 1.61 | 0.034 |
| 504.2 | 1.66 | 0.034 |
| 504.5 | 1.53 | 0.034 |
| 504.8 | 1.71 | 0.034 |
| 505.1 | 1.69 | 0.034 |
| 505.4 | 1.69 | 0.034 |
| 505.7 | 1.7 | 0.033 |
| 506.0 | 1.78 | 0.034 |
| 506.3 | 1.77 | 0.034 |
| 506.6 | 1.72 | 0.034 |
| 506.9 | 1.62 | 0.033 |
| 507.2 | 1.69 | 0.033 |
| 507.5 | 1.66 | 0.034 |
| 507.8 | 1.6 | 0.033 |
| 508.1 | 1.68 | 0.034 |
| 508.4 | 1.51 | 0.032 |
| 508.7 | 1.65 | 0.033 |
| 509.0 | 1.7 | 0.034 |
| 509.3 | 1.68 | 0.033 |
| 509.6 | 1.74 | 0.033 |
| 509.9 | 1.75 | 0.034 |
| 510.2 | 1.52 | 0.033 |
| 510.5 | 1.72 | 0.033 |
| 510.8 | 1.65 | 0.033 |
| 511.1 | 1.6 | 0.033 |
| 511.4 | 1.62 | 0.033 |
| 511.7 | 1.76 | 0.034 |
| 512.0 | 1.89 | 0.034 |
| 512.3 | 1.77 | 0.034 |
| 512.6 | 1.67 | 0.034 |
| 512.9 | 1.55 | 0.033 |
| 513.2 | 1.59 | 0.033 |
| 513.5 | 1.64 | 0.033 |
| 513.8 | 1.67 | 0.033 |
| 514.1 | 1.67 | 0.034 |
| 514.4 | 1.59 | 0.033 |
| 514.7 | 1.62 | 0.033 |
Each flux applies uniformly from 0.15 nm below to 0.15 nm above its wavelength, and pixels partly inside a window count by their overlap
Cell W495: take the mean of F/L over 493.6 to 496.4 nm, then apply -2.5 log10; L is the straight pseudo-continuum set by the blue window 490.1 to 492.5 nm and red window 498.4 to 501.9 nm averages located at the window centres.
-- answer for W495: -0.03 mag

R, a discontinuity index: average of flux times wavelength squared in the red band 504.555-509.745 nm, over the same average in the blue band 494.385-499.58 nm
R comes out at 1.02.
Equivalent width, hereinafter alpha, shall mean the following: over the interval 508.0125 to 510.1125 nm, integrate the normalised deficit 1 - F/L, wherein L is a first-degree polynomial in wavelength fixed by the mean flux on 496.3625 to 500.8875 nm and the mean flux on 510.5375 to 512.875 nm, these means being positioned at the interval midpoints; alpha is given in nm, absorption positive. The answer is 0.040 nm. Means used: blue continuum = 1.7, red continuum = 1.7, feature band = 1.67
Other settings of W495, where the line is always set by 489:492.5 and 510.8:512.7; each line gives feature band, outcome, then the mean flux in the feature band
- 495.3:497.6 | -0.01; 1.72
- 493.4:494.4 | 0.02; 1.66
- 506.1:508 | 0.02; 1.68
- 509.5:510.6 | 0.02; 1.68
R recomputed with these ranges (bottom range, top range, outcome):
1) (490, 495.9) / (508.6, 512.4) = 1.06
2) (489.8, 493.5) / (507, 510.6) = 1.04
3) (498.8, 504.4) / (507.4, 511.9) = 1.03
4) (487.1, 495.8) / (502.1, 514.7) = 1.05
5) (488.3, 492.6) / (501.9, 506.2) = 1.05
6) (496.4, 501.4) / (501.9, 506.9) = 1.02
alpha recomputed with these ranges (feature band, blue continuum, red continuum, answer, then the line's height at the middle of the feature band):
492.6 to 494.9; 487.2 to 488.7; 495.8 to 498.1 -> 0.01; 1.71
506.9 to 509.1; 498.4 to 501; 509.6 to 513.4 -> 0.05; 1.67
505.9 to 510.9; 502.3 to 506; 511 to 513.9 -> 0.03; 1.68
